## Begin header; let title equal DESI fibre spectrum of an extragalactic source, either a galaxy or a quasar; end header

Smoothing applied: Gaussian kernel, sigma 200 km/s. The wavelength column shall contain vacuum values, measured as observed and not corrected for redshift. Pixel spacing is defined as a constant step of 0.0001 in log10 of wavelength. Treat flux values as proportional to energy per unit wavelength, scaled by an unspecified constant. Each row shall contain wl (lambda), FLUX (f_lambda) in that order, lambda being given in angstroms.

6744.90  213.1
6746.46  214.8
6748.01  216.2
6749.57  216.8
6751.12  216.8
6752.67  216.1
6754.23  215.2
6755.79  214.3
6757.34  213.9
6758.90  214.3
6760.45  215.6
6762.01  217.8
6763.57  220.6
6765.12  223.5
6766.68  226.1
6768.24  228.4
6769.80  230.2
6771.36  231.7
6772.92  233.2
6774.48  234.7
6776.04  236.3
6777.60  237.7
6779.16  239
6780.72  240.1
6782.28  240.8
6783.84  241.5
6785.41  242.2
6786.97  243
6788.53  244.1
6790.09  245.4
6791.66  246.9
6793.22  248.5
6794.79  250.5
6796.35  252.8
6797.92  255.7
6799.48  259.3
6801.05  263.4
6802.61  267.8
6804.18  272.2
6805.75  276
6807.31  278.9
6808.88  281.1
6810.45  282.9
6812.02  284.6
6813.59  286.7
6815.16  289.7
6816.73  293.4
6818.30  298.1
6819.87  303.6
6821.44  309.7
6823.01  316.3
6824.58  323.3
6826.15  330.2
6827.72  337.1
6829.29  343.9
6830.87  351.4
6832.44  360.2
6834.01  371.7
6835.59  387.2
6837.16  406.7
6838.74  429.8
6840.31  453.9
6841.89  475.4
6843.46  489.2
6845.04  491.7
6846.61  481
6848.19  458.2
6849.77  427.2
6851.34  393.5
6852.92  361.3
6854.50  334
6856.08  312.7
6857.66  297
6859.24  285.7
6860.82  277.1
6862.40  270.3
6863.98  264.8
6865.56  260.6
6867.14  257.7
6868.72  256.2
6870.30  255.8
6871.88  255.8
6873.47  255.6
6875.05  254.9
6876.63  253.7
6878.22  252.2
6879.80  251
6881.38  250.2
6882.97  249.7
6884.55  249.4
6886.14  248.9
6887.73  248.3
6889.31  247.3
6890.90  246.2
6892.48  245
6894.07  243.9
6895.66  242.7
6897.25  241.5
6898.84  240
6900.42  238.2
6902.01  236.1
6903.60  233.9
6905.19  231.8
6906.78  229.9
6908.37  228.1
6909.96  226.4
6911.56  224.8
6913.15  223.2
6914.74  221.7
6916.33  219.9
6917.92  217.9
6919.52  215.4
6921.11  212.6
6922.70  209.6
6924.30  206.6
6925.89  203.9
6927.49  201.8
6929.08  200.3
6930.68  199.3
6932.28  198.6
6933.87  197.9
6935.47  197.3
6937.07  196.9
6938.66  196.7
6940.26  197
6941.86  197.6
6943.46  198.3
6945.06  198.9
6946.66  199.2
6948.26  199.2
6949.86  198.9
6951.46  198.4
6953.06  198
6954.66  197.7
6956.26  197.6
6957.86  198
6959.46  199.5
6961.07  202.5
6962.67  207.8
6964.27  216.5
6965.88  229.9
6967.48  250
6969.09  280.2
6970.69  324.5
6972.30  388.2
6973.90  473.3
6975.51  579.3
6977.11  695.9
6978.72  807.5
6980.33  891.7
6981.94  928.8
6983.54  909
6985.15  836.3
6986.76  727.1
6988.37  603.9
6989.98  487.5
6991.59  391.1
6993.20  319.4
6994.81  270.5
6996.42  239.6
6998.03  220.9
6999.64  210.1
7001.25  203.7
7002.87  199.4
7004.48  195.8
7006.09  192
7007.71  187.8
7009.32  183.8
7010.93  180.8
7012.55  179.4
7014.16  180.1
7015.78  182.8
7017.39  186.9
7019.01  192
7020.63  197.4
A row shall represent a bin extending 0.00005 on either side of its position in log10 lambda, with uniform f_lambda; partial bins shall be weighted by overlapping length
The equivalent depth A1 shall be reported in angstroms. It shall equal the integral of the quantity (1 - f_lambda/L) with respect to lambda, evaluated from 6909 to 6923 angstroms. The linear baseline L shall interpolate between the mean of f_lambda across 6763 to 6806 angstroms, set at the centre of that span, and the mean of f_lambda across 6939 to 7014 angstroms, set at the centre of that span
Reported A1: 4.1 angstroms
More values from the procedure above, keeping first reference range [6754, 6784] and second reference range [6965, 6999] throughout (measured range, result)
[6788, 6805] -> 0.6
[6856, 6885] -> 8.1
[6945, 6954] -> 5.2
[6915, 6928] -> 6.6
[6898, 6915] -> 7.5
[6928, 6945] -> 9.6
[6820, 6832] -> -1.0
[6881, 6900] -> 7.1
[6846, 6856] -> -1.9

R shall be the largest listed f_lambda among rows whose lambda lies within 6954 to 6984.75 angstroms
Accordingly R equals 928.8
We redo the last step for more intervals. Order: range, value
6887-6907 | 248.3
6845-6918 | 491.7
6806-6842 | 475.4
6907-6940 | 228.1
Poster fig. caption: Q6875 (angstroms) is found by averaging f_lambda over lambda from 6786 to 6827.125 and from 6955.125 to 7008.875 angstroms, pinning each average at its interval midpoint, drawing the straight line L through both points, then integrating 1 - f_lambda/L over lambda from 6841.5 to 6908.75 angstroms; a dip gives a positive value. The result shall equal 6.5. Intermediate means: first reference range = 277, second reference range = 399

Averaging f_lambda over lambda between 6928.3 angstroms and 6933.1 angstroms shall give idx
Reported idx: 199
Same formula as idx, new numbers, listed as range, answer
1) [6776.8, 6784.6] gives 240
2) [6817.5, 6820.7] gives 301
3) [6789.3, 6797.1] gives 249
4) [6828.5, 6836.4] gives 363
